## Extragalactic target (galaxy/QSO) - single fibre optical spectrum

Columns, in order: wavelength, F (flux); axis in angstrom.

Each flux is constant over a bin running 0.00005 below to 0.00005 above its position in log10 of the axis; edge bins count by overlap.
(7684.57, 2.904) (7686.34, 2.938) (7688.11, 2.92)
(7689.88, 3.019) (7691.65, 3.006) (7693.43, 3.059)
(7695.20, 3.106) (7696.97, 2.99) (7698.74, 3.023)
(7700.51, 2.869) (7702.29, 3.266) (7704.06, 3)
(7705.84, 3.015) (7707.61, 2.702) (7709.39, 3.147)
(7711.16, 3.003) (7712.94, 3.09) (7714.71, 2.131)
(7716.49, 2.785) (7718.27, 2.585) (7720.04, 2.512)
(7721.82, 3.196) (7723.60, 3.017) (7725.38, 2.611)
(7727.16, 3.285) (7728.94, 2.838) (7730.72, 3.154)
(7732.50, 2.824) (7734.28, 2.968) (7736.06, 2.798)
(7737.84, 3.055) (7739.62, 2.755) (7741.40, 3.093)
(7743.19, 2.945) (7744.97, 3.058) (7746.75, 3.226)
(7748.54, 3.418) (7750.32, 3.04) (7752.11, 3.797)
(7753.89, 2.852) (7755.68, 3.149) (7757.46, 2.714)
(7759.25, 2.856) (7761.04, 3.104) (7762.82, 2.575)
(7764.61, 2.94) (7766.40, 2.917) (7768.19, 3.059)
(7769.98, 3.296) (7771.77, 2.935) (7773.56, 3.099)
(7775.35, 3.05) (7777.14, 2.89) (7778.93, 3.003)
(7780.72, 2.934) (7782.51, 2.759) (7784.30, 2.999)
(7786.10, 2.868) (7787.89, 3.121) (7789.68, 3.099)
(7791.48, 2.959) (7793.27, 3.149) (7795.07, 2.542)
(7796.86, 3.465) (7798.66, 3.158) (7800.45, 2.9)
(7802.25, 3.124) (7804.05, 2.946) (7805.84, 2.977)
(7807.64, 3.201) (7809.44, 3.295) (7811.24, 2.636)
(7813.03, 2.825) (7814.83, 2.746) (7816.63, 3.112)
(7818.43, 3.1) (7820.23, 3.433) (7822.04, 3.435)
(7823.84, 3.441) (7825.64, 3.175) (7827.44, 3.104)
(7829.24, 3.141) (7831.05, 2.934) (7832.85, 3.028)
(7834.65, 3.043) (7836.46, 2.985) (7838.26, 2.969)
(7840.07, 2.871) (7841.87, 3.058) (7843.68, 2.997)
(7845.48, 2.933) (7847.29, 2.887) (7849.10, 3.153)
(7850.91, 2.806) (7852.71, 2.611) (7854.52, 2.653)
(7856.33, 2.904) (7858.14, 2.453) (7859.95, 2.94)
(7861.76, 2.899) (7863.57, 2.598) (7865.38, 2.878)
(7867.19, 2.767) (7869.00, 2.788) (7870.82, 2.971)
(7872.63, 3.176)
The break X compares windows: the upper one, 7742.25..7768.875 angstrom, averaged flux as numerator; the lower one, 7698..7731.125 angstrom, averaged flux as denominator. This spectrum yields 1.0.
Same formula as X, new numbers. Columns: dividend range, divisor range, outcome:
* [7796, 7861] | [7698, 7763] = 1.02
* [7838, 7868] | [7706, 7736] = 0.99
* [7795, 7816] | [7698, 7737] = 1.04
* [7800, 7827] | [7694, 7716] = 1.05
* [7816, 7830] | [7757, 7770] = 1.11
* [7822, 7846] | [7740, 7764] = 1.00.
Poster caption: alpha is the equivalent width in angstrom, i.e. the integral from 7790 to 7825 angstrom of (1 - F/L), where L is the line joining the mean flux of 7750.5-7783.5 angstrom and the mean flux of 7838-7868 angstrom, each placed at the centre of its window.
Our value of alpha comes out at -1.8 angstrom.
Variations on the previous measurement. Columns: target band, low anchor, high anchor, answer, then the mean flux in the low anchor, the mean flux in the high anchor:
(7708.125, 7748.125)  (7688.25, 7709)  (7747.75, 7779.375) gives 1.4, 3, 3.04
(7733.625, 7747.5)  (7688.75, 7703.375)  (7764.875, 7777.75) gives 0.2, 3.04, 3.03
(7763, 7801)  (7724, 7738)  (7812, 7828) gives 0.7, 2.94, 3.15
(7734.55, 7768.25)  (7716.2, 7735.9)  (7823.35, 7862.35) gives -1.3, 2.89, 2.95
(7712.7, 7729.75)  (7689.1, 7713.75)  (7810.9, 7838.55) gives 1.3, 3.02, 3.08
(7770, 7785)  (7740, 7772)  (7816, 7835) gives 0.6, 3.05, 3.18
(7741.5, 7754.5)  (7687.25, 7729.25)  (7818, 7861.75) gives -1.1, 2.92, 3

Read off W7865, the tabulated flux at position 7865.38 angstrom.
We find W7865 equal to 2.878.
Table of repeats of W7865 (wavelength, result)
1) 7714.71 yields 2.131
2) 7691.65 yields 3.006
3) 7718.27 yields 2.585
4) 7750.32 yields 3.04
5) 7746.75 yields 3.226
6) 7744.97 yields 3.058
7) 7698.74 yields 3.023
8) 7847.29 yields 2.887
